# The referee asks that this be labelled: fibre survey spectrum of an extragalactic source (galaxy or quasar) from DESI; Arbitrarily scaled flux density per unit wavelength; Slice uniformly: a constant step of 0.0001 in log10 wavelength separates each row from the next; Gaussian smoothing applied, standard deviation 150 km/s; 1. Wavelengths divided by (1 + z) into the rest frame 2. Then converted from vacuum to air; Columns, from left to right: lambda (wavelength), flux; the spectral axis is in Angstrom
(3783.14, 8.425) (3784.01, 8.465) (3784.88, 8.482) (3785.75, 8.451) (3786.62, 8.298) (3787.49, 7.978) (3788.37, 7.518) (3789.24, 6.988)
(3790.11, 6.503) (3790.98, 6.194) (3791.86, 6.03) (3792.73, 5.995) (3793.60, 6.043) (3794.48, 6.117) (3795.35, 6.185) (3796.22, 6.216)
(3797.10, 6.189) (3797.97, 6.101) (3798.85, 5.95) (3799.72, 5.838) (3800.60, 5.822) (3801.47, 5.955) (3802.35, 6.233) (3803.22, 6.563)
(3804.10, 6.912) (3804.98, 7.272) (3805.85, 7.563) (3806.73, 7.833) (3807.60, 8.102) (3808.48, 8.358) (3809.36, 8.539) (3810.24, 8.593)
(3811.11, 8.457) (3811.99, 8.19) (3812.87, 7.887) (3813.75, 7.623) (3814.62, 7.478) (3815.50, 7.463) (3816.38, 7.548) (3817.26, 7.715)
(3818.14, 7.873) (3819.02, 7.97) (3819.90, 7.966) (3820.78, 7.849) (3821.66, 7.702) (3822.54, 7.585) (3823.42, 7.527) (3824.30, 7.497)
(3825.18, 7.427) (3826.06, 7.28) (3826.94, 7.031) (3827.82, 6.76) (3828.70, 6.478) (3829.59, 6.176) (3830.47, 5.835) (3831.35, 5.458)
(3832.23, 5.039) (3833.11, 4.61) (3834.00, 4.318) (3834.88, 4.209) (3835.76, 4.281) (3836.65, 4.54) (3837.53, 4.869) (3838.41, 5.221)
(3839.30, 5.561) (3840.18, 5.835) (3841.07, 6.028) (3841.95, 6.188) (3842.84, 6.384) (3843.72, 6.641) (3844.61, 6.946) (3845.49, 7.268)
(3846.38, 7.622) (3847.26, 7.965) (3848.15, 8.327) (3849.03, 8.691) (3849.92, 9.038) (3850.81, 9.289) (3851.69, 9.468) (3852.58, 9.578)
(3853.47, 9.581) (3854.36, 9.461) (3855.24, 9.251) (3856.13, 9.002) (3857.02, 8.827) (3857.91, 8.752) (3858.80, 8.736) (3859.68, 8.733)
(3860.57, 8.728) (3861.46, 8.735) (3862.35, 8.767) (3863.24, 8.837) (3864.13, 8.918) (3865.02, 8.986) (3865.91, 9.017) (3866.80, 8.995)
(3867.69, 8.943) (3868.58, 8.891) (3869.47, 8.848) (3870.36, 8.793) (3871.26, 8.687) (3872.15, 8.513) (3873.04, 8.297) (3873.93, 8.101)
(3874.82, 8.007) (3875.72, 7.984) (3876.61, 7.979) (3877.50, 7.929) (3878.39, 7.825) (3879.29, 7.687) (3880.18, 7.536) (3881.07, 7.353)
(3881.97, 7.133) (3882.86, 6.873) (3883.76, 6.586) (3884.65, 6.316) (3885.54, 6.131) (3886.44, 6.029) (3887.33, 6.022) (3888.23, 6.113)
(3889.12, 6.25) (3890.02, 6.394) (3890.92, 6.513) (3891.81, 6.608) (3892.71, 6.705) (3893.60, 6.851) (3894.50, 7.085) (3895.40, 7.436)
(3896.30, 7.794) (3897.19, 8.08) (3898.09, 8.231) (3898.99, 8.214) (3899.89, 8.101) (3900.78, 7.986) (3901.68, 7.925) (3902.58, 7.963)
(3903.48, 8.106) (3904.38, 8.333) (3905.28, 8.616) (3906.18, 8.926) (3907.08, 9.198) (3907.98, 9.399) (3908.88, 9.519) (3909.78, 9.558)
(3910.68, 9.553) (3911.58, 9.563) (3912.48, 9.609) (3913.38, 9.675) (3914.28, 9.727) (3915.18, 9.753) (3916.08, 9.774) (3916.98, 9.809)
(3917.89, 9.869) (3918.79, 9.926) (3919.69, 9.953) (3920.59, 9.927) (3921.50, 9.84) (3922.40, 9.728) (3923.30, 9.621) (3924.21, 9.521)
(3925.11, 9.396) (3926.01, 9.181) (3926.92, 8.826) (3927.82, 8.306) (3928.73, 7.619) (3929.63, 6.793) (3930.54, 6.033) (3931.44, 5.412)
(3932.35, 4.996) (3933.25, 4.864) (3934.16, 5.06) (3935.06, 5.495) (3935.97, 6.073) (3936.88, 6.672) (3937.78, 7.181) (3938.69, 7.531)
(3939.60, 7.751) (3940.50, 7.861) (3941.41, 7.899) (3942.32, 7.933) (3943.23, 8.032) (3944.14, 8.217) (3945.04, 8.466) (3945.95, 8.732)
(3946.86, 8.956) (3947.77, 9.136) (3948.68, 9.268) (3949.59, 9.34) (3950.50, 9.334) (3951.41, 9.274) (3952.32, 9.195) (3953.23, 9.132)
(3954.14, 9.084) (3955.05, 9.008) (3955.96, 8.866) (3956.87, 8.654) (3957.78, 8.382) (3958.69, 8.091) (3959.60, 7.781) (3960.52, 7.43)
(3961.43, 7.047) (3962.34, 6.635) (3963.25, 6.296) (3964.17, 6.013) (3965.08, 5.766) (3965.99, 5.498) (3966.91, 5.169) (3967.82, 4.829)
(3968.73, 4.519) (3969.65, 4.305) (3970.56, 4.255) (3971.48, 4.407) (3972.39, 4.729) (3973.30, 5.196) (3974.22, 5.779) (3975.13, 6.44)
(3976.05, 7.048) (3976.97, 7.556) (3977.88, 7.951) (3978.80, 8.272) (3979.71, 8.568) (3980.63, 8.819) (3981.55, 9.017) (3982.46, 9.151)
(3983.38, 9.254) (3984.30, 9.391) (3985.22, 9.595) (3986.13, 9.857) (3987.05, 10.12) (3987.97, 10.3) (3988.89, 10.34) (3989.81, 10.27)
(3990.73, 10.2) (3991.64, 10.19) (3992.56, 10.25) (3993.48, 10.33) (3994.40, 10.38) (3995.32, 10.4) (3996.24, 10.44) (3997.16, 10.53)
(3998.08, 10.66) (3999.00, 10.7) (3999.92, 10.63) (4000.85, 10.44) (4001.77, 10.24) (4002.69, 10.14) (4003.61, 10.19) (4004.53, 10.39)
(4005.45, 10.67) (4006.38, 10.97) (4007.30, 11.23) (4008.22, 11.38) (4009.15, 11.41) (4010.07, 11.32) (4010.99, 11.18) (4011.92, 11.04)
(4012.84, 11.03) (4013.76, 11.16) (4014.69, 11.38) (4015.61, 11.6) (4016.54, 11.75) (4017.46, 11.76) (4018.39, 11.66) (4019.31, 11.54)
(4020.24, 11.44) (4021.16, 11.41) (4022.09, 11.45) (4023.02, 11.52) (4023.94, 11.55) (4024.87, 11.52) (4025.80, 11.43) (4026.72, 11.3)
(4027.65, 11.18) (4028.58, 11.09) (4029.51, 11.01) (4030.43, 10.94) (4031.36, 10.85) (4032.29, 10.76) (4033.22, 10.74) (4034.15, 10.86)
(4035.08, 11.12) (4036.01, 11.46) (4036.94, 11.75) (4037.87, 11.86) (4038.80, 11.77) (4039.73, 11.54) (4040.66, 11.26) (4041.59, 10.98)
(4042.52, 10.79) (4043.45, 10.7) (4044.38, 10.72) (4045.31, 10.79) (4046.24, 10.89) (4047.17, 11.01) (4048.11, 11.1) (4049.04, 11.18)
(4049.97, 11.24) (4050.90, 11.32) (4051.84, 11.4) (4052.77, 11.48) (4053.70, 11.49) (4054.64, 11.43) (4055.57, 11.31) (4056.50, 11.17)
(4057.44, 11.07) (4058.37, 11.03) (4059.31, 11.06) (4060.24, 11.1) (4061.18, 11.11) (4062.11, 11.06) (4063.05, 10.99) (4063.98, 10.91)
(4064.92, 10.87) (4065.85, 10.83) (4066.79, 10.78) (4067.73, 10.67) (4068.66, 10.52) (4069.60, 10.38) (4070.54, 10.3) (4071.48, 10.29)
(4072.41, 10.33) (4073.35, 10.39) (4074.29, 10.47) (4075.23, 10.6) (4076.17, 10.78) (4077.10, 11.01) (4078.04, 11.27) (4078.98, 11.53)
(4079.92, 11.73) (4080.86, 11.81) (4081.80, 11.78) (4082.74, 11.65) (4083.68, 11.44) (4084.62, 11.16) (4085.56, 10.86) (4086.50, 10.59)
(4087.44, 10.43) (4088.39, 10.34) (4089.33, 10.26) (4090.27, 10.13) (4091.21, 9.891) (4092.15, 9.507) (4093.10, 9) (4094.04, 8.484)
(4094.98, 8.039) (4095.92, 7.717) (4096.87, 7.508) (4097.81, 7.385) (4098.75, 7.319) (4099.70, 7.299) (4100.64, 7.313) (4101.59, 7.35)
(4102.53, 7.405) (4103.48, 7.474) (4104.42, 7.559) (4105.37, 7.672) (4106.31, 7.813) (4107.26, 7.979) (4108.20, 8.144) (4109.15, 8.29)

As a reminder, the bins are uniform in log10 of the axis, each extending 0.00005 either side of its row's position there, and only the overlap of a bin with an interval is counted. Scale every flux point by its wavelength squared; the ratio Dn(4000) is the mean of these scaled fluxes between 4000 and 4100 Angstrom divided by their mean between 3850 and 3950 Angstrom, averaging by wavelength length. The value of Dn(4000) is 1.42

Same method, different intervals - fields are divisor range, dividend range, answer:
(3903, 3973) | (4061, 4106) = 1.34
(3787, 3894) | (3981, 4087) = 1.65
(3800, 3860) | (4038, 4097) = 1.66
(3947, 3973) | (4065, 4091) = 1.59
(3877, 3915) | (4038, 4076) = 1.52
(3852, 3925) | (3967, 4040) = 1.25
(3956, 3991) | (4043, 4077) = 1.53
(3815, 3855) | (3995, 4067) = 1.75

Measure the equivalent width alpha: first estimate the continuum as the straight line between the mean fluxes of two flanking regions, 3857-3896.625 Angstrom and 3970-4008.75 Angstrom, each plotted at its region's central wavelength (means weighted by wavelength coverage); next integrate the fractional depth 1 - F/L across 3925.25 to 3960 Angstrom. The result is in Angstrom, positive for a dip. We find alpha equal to 3.0 Angstrom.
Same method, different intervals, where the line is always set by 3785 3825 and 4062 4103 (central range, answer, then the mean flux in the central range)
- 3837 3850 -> 1.5 Angstrom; 6.76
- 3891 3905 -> 0.8 Angstrom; 7.68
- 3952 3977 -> 6.1 Angstrom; 6.65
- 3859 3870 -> -1.5 Angstrom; 8.87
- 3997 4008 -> -1.7 Angstrom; 10.6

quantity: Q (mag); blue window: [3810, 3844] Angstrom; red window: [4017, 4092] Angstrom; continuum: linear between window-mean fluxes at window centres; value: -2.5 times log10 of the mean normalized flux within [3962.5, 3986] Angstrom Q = 0.37 mag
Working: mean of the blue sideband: 6.63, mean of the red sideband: 11.1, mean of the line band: 6.76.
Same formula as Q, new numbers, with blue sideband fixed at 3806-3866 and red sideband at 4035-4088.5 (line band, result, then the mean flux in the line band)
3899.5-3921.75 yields -0.066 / 9.22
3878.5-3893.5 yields 0.235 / 6.67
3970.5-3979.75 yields 0.455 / 6.38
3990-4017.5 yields -0.066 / 10.8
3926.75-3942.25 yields 0.323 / 6.72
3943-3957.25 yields 0.043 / 8.94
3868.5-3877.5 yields -0.038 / 8.36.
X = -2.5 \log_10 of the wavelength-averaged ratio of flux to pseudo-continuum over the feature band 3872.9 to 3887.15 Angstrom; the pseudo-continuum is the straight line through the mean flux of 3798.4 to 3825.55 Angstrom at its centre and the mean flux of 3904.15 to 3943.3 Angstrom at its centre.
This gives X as 0.10 mag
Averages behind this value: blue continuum 7.46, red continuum 8.37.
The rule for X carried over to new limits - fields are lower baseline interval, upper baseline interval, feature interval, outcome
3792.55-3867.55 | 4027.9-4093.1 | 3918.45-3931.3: 0.00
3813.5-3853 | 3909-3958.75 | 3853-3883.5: -0.14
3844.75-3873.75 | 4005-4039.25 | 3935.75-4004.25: 0.26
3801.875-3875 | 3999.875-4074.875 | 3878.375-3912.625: 0.12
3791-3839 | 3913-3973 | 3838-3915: -0.12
